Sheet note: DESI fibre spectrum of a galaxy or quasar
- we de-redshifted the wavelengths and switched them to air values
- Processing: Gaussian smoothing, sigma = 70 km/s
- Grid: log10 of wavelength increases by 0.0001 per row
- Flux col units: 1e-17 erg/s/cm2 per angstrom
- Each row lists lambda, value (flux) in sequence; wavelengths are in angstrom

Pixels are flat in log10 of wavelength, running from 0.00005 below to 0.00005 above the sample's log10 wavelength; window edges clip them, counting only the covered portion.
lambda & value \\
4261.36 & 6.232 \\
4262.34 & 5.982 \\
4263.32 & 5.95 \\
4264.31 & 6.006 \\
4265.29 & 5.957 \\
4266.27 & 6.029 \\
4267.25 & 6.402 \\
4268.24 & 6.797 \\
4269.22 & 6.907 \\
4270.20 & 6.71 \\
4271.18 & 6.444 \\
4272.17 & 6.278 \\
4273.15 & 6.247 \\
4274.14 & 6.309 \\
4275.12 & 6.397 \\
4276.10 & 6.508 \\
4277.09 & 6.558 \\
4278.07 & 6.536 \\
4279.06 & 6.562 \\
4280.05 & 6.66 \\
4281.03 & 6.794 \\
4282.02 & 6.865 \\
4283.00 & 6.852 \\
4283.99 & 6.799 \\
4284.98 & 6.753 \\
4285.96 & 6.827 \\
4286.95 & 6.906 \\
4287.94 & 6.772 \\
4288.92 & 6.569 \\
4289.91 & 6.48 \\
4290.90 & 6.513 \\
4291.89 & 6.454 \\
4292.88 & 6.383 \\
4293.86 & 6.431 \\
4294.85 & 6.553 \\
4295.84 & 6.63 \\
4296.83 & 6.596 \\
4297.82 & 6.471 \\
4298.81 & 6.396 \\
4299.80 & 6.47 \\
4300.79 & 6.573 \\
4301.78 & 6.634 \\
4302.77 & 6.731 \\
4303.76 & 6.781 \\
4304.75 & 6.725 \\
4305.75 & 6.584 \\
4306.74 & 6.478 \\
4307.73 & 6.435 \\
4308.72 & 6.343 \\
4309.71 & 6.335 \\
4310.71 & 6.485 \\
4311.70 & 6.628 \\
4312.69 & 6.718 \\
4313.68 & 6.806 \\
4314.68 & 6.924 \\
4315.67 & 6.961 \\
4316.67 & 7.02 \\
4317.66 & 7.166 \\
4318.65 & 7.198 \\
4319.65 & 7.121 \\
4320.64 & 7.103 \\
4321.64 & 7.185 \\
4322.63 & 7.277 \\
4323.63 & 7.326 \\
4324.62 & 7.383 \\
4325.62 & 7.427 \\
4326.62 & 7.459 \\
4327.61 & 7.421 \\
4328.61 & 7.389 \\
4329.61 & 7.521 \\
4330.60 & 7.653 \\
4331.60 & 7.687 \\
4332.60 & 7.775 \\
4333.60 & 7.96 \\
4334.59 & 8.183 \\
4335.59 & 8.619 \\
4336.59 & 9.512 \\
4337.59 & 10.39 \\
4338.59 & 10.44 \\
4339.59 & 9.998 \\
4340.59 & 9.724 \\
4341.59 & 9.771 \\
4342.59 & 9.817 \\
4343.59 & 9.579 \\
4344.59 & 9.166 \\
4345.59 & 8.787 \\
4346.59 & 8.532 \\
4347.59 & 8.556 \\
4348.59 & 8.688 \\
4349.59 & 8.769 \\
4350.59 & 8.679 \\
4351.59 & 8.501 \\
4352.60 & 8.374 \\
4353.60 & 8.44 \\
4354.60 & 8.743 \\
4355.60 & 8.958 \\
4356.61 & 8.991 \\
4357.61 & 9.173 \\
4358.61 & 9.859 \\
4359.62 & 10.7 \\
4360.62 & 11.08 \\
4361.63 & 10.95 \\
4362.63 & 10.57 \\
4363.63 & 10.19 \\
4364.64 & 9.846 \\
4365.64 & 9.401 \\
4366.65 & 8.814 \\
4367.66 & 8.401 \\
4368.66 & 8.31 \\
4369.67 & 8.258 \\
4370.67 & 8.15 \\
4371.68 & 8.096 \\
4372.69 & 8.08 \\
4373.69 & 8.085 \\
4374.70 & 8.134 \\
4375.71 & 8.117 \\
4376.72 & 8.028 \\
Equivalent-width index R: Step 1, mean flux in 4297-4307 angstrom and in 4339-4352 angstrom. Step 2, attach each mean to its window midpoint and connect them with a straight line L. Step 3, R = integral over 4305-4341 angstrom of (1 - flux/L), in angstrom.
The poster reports 1.29 angstrom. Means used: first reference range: 6.58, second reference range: 9.14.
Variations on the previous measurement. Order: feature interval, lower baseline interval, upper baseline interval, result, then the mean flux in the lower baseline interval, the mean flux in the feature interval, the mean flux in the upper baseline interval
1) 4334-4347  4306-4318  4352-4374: -2.2 angstrom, 6.69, 9.42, 9.16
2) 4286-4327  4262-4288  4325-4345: 4.6 angstrom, 6.51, 6.76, 8.66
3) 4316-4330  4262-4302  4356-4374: 1.1 angstrom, 6.51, 7.28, 9.29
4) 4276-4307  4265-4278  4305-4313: -0.7 angstrom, 6.44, 6.62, 6.5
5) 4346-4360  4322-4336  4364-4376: -1.3 angstrom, 7.64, 8.91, 8.49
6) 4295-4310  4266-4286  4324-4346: 1.9 angstrom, 6.58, 6.55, 8.61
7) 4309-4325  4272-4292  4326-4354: 1.8 angstrom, 6.61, 6.97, 8.69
